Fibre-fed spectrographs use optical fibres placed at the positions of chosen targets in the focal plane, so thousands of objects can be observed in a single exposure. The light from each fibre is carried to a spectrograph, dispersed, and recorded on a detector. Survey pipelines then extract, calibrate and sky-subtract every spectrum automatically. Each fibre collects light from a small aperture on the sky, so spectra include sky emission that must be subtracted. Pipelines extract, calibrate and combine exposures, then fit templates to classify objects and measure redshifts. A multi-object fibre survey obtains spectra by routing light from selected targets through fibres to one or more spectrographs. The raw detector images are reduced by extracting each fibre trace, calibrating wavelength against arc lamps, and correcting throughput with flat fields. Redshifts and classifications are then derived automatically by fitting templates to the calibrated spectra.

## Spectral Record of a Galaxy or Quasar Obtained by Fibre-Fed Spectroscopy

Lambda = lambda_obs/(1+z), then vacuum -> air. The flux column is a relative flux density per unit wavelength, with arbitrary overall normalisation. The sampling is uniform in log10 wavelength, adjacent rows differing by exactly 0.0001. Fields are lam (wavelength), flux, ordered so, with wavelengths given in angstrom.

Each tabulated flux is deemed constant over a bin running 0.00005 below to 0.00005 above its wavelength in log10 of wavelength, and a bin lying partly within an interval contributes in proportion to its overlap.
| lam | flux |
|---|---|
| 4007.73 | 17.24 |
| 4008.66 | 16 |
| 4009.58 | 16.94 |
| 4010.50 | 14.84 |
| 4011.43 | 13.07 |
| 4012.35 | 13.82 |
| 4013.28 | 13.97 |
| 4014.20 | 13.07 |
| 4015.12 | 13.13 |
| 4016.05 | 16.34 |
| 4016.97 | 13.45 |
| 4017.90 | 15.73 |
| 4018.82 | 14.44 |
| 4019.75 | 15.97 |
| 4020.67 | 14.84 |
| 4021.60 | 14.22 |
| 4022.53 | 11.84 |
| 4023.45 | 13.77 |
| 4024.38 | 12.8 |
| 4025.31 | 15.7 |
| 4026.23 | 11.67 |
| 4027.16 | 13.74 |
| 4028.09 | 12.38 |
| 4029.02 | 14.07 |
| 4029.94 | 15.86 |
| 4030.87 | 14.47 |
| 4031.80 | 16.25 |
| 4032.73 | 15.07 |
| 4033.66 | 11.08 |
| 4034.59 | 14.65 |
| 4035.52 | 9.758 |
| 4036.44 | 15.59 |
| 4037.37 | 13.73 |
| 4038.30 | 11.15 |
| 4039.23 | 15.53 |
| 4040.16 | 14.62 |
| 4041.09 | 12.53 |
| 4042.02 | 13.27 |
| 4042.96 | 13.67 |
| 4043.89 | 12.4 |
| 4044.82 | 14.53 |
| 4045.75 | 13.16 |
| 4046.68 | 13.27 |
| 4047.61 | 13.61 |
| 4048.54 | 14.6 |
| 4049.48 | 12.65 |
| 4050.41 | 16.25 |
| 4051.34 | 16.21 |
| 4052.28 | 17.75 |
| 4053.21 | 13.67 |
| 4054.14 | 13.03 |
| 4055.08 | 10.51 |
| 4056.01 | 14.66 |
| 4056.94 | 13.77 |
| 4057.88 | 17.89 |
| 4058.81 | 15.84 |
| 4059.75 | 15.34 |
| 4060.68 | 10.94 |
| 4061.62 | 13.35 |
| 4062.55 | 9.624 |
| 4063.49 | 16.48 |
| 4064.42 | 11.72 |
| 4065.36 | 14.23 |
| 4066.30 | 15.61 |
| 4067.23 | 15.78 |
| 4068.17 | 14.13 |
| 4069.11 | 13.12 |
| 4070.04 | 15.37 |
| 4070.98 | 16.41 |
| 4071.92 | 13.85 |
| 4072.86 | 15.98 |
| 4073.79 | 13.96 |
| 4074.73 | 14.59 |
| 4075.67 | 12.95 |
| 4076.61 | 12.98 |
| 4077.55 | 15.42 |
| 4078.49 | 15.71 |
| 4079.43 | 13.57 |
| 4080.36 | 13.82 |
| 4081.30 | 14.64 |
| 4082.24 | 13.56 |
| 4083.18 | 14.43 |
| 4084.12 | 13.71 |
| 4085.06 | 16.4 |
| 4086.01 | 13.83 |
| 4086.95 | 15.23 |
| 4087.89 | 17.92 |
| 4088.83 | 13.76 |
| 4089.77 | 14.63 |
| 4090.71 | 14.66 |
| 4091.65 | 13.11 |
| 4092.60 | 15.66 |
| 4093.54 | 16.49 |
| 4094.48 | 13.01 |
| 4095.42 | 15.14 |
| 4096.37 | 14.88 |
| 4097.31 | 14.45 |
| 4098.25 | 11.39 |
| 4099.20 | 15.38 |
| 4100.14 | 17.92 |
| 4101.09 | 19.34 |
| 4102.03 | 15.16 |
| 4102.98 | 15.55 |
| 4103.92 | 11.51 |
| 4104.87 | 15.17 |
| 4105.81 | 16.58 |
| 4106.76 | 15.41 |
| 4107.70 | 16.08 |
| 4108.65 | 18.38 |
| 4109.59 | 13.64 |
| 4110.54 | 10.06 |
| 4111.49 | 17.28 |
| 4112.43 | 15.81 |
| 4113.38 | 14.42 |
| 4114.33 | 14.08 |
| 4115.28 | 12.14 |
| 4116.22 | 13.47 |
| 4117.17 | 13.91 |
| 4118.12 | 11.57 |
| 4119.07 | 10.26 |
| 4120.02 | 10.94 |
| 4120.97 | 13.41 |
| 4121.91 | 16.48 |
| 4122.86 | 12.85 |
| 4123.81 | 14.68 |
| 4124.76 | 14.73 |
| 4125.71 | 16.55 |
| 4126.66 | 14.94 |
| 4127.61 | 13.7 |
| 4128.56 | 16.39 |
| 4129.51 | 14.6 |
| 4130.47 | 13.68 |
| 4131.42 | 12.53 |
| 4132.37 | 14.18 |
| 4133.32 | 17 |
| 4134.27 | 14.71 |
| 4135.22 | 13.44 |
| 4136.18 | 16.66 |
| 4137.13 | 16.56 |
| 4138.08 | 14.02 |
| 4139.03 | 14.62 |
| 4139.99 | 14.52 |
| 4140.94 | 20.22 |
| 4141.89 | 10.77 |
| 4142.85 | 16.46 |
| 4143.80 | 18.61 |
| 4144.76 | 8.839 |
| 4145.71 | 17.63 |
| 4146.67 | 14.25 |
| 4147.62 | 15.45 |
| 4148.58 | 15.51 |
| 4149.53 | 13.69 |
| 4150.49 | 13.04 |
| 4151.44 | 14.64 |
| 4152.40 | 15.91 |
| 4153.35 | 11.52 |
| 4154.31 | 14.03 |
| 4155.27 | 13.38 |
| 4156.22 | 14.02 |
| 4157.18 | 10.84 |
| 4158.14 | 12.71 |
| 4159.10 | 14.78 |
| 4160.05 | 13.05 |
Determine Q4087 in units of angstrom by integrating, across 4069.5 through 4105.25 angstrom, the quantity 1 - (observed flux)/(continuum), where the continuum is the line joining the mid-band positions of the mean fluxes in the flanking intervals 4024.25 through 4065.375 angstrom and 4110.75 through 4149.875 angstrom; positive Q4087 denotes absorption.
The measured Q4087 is -1.5 angstrom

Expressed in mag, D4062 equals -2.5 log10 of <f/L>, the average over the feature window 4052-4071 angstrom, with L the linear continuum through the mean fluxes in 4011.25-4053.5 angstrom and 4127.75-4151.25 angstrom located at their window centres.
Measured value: 0.01 mag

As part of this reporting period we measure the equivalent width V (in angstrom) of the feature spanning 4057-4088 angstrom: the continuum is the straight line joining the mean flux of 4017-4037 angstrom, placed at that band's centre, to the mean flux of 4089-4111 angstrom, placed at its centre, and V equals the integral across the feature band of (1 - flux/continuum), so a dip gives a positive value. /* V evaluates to 0.3 angstrom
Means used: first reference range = 14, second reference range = 14.9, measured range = 14.4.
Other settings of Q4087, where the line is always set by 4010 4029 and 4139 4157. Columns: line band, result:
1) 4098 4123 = -0.1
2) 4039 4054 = -0.1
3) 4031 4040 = 0.2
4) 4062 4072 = 0.0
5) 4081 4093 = -0.4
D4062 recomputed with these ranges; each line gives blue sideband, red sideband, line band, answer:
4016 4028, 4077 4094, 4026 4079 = 0.028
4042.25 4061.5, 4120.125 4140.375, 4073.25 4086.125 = 0.006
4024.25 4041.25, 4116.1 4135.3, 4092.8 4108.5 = -0.099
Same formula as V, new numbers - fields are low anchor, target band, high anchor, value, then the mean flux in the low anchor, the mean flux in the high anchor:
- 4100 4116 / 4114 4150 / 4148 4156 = 0.2 angstrom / 15.1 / 14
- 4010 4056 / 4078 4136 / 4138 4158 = -1.5 angstrom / 13.9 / 14.4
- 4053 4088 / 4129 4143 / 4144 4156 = -0.8 angstrom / 14.3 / 14.1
